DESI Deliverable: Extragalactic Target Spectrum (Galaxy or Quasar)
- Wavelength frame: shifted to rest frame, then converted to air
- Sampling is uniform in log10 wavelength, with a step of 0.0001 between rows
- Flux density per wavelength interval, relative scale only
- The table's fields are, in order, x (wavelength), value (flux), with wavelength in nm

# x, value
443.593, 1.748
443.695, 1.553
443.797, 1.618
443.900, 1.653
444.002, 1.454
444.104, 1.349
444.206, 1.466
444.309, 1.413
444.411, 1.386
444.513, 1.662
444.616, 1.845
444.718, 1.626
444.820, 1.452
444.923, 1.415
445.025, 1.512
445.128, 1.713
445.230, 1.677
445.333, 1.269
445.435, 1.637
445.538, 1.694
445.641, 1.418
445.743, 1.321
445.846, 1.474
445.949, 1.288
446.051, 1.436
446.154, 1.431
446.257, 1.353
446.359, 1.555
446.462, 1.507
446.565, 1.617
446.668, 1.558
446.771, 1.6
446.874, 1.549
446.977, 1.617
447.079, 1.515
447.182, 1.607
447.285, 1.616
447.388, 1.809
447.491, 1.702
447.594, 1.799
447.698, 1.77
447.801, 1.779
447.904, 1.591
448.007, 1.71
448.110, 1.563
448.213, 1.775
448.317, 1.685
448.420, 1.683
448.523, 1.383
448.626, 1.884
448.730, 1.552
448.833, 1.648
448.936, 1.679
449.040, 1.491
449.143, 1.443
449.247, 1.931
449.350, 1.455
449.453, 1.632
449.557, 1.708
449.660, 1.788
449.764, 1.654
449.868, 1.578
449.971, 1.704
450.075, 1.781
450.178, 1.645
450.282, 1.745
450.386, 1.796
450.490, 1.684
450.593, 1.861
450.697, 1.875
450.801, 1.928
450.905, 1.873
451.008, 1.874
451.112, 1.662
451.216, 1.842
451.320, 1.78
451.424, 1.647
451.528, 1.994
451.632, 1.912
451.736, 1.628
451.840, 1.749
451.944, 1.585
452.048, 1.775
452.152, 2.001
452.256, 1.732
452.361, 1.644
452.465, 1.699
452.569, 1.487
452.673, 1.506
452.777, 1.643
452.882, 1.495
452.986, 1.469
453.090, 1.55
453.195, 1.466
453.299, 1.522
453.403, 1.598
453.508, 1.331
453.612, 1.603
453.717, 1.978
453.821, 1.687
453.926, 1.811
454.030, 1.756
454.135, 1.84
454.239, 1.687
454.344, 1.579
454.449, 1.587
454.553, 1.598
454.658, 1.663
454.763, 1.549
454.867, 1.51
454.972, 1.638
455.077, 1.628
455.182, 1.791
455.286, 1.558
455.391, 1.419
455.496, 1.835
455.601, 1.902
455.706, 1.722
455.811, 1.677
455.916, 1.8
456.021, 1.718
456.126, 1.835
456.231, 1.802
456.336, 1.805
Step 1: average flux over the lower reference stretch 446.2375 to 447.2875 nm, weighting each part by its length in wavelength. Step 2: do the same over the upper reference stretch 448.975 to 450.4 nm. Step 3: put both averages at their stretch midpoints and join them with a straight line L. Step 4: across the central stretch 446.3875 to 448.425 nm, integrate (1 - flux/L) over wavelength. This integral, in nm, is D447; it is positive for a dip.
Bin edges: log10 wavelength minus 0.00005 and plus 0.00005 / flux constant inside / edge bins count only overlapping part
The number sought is -0.09 nm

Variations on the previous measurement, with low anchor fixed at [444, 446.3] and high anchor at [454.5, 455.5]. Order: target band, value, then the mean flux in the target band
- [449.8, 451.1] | -0.18 nm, 1.77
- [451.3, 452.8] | -0.14 nm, 1.72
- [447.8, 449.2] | -0.09 nm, 1.63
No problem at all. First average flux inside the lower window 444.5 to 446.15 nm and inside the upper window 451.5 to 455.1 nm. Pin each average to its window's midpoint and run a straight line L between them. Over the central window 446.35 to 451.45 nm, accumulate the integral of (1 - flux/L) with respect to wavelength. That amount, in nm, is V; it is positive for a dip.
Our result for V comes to -0.33 nm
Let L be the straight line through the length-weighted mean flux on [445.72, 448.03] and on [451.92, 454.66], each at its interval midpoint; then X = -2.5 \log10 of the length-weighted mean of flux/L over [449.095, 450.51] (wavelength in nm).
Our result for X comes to -0.051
